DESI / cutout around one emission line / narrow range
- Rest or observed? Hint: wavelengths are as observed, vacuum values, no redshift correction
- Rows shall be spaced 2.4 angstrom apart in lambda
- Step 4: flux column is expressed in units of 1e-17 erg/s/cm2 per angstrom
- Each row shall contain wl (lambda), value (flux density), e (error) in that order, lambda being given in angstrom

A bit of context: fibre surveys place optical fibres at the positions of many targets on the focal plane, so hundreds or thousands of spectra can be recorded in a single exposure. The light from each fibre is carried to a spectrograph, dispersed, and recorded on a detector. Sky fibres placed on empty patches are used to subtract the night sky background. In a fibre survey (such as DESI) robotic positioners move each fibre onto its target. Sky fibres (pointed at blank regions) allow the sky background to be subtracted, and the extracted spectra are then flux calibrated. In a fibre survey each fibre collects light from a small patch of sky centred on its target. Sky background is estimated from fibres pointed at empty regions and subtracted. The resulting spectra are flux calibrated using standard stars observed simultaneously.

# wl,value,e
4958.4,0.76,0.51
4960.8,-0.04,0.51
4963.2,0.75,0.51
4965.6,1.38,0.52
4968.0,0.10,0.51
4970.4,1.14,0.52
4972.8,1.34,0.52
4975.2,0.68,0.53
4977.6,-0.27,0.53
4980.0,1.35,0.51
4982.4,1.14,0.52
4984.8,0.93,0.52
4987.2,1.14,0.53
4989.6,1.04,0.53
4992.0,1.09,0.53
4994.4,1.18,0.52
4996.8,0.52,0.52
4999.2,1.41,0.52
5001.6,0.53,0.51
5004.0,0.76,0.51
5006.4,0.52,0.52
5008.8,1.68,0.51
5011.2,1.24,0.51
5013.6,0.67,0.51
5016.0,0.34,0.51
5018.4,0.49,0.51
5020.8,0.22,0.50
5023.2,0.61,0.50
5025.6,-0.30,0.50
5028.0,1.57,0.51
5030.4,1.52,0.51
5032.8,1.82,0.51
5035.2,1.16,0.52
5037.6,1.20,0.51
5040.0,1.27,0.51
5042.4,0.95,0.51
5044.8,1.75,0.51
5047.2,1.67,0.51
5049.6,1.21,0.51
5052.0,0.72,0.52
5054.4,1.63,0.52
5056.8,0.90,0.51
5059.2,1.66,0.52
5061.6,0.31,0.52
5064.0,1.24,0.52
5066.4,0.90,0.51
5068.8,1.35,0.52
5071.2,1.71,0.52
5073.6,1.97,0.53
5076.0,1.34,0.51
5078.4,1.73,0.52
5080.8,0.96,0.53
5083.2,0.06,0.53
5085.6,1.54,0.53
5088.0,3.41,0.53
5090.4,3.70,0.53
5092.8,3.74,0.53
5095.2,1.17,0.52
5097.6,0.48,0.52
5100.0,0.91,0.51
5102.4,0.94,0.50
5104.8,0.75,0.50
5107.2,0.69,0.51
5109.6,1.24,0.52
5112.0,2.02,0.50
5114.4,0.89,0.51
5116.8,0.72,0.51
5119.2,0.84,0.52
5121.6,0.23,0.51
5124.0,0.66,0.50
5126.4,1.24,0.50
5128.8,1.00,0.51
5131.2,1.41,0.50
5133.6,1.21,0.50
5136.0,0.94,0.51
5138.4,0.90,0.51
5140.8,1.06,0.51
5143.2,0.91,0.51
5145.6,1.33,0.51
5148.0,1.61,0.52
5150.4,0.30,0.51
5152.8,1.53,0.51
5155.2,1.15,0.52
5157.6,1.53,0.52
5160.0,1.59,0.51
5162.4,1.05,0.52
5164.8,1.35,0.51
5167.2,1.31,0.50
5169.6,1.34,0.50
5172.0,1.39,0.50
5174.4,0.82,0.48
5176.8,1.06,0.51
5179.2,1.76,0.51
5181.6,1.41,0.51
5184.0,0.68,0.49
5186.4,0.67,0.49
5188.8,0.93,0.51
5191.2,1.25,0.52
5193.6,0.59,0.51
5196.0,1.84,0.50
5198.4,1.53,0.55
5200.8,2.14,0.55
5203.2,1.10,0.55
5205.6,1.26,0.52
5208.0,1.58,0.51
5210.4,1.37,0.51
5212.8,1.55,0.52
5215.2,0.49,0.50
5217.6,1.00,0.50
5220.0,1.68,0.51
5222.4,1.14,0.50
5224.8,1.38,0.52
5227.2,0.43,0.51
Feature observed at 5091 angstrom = [O II]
